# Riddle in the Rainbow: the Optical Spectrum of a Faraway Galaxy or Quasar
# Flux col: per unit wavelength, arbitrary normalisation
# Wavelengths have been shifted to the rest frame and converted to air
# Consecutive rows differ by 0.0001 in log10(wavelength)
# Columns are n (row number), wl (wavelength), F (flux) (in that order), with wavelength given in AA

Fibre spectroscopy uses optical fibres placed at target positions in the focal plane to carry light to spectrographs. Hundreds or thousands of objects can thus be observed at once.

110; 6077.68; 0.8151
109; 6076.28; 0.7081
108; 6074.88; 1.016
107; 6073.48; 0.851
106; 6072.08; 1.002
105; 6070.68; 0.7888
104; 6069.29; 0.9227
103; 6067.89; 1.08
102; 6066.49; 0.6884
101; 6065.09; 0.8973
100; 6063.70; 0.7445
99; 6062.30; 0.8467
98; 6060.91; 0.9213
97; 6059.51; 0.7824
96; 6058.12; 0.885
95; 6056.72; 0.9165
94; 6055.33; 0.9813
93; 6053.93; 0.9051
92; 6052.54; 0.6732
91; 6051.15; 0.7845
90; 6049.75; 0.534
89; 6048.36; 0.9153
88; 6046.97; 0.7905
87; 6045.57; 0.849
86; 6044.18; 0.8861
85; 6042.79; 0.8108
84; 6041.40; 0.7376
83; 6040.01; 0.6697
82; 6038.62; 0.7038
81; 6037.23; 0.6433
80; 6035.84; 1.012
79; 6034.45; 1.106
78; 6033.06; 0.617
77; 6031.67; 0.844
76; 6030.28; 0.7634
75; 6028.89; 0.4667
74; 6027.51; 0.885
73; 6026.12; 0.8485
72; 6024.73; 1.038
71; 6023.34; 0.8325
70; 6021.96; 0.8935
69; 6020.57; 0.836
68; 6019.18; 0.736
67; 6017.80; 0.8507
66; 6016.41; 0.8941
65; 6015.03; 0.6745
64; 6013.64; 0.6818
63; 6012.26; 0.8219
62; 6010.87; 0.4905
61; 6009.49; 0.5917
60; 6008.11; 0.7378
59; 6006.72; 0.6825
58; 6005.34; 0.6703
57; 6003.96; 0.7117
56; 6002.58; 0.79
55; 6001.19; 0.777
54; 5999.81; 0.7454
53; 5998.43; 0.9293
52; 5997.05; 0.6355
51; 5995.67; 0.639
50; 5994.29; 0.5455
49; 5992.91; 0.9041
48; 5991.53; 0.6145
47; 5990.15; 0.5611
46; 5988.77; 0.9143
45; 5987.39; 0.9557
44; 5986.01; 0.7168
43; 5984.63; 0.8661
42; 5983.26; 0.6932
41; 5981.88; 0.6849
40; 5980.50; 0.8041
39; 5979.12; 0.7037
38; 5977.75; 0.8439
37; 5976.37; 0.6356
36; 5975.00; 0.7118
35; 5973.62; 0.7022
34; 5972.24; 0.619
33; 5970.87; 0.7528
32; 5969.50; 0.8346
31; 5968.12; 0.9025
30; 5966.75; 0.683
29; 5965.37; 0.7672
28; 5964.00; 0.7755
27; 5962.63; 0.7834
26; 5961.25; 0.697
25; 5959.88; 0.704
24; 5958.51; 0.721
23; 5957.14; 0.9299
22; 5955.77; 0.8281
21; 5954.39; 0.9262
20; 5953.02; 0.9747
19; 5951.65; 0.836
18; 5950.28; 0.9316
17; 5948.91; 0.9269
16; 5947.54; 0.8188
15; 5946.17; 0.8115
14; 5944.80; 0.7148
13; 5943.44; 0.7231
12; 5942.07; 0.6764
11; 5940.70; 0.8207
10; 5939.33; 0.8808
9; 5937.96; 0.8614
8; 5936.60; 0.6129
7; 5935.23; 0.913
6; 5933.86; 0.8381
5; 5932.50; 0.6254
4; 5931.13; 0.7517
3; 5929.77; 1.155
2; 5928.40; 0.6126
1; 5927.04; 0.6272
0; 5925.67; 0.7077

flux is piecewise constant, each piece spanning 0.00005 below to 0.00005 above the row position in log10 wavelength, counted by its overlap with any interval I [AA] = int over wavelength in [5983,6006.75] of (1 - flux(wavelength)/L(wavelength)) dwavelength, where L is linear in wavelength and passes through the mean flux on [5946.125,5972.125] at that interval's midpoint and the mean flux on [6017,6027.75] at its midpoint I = 2.8 AA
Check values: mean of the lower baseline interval 0.817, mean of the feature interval 0.744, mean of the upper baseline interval 0.864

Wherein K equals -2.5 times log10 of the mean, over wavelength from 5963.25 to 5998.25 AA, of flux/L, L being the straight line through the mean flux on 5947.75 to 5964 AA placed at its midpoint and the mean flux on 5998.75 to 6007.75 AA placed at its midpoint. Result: 0.06 mag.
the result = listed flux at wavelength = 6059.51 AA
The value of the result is 0.7824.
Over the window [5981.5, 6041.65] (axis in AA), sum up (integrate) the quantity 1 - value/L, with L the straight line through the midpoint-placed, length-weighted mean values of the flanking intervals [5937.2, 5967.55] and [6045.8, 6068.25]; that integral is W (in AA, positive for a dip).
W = 4.5 AA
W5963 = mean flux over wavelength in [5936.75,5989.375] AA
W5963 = 0.791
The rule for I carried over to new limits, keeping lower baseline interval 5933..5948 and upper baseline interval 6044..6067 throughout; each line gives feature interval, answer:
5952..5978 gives 0.5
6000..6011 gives 1.5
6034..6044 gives 0.1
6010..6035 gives 0.7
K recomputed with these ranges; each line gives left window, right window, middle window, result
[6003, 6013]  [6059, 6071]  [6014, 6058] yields -0.07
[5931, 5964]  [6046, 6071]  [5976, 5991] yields 0.07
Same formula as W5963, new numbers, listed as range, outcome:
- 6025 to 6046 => 0.794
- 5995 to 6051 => 0.769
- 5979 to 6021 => 0.737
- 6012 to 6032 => 0.803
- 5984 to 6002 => 0.754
